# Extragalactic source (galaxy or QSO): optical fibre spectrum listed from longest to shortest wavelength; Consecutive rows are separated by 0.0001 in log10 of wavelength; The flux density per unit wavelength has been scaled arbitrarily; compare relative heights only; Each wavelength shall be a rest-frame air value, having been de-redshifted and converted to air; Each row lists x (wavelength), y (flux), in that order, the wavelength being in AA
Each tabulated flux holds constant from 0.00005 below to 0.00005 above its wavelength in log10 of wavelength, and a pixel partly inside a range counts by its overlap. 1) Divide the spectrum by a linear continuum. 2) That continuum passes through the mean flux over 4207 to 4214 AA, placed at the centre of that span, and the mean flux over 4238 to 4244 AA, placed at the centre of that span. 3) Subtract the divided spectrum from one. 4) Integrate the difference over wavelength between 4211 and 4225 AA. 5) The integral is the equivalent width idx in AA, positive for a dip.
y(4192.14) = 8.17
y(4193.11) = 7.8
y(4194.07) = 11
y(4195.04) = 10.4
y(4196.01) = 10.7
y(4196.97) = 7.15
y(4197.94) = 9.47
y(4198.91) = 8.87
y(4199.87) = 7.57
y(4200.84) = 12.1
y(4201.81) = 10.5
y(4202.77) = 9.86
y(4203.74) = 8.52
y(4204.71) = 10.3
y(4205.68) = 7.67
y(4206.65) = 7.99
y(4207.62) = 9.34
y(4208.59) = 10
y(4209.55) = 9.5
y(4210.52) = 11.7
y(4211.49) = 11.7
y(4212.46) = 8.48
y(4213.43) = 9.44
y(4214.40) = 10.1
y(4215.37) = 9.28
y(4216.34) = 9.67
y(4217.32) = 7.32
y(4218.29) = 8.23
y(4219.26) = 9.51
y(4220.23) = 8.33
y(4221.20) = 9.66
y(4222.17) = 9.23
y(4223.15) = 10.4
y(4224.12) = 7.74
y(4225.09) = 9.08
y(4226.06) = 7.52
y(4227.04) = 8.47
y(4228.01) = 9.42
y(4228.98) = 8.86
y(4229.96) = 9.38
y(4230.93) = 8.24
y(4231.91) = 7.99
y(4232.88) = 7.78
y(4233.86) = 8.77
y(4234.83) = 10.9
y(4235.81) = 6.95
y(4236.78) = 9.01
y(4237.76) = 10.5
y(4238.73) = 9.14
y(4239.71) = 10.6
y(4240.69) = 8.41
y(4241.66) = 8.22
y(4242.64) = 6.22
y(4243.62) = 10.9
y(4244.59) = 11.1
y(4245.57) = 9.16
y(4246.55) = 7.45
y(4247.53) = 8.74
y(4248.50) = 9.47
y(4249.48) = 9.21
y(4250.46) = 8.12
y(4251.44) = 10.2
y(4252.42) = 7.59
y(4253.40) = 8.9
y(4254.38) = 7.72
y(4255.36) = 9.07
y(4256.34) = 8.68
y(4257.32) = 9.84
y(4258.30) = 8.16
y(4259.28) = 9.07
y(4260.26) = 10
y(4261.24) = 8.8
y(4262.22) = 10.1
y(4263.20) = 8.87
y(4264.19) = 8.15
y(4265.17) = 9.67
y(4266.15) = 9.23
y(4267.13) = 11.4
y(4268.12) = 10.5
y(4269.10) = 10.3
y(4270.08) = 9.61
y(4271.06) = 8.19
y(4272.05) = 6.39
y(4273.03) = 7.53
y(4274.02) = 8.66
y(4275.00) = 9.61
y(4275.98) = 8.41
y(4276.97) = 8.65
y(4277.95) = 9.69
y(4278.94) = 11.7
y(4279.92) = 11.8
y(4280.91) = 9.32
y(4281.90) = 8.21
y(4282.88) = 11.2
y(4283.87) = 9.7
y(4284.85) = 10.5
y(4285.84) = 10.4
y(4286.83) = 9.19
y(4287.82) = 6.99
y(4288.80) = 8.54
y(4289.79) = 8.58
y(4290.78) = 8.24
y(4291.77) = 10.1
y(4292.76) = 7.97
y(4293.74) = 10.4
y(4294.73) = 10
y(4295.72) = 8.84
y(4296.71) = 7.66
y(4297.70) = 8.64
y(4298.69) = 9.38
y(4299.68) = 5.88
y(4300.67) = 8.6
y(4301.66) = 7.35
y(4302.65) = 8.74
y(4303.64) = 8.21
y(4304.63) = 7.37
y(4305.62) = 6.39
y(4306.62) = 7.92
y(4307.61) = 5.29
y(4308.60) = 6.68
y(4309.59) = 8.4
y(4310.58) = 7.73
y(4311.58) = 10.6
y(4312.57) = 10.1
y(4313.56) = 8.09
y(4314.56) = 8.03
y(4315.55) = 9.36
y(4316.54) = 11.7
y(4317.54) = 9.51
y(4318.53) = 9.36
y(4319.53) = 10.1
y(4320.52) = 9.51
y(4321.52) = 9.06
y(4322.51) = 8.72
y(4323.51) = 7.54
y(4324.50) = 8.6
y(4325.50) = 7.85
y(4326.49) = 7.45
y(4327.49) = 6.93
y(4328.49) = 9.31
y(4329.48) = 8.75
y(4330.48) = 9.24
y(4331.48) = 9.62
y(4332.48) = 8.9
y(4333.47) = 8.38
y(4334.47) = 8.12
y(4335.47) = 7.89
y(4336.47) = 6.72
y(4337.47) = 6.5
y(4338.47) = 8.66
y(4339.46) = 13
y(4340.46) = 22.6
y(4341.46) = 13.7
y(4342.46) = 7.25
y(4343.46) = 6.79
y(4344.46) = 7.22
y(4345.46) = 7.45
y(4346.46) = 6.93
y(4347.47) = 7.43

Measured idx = 0.75 AA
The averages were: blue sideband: 9.99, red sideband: 8.94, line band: 9.22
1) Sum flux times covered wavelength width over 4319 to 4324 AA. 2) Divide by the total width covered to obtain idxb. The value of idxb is 8.98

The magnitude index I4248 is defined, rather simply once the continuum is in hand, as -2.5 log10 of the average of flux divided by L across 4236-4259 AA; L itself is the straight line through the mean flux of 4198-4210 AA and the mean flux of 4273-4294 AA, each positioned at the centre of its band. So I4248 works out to 0.049 mag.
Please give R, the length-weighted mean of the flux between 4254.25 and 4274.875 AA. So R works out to 9.08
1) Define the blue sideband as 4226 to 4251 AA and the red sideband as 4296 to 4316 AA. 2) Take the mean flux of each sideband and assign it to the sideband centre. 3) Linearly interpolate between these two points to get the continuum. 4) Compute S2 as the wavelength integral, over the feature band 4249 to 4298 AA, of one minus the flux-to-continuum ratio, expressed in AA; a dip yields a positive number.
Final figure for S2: -4.24 AA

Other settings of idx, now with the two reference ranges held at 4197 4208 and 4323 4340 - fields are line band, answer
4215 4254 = 0.56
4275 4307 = -0.74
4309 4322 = -1.17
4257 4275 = -0.61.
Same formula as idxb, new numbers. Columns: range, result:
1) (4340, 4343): 14.3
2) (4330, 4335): 8.84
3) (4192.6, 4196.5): 9.95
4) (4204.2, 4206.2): 8.94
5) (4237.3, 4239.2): 9.85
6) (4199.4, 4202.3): 10.1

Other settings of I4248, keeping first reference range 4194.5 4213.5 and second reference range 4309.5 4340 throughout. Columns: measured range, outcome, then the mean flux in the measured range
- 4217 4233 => 0.09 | 8.69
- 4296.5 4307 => 0.15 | 7.83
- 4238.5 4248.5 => 0.04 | 9.01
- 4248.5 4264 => 0.04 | 8.95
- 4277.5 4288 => -0.10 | 9.96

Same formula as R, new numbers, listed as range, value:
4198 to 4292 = 9.17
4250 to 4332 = 8.87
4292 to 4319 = 8.47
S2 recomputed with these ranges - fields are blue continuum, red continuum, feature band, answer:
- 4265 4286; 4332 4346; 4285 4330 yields 4.7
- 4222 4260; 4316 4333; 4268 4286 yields -1.1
